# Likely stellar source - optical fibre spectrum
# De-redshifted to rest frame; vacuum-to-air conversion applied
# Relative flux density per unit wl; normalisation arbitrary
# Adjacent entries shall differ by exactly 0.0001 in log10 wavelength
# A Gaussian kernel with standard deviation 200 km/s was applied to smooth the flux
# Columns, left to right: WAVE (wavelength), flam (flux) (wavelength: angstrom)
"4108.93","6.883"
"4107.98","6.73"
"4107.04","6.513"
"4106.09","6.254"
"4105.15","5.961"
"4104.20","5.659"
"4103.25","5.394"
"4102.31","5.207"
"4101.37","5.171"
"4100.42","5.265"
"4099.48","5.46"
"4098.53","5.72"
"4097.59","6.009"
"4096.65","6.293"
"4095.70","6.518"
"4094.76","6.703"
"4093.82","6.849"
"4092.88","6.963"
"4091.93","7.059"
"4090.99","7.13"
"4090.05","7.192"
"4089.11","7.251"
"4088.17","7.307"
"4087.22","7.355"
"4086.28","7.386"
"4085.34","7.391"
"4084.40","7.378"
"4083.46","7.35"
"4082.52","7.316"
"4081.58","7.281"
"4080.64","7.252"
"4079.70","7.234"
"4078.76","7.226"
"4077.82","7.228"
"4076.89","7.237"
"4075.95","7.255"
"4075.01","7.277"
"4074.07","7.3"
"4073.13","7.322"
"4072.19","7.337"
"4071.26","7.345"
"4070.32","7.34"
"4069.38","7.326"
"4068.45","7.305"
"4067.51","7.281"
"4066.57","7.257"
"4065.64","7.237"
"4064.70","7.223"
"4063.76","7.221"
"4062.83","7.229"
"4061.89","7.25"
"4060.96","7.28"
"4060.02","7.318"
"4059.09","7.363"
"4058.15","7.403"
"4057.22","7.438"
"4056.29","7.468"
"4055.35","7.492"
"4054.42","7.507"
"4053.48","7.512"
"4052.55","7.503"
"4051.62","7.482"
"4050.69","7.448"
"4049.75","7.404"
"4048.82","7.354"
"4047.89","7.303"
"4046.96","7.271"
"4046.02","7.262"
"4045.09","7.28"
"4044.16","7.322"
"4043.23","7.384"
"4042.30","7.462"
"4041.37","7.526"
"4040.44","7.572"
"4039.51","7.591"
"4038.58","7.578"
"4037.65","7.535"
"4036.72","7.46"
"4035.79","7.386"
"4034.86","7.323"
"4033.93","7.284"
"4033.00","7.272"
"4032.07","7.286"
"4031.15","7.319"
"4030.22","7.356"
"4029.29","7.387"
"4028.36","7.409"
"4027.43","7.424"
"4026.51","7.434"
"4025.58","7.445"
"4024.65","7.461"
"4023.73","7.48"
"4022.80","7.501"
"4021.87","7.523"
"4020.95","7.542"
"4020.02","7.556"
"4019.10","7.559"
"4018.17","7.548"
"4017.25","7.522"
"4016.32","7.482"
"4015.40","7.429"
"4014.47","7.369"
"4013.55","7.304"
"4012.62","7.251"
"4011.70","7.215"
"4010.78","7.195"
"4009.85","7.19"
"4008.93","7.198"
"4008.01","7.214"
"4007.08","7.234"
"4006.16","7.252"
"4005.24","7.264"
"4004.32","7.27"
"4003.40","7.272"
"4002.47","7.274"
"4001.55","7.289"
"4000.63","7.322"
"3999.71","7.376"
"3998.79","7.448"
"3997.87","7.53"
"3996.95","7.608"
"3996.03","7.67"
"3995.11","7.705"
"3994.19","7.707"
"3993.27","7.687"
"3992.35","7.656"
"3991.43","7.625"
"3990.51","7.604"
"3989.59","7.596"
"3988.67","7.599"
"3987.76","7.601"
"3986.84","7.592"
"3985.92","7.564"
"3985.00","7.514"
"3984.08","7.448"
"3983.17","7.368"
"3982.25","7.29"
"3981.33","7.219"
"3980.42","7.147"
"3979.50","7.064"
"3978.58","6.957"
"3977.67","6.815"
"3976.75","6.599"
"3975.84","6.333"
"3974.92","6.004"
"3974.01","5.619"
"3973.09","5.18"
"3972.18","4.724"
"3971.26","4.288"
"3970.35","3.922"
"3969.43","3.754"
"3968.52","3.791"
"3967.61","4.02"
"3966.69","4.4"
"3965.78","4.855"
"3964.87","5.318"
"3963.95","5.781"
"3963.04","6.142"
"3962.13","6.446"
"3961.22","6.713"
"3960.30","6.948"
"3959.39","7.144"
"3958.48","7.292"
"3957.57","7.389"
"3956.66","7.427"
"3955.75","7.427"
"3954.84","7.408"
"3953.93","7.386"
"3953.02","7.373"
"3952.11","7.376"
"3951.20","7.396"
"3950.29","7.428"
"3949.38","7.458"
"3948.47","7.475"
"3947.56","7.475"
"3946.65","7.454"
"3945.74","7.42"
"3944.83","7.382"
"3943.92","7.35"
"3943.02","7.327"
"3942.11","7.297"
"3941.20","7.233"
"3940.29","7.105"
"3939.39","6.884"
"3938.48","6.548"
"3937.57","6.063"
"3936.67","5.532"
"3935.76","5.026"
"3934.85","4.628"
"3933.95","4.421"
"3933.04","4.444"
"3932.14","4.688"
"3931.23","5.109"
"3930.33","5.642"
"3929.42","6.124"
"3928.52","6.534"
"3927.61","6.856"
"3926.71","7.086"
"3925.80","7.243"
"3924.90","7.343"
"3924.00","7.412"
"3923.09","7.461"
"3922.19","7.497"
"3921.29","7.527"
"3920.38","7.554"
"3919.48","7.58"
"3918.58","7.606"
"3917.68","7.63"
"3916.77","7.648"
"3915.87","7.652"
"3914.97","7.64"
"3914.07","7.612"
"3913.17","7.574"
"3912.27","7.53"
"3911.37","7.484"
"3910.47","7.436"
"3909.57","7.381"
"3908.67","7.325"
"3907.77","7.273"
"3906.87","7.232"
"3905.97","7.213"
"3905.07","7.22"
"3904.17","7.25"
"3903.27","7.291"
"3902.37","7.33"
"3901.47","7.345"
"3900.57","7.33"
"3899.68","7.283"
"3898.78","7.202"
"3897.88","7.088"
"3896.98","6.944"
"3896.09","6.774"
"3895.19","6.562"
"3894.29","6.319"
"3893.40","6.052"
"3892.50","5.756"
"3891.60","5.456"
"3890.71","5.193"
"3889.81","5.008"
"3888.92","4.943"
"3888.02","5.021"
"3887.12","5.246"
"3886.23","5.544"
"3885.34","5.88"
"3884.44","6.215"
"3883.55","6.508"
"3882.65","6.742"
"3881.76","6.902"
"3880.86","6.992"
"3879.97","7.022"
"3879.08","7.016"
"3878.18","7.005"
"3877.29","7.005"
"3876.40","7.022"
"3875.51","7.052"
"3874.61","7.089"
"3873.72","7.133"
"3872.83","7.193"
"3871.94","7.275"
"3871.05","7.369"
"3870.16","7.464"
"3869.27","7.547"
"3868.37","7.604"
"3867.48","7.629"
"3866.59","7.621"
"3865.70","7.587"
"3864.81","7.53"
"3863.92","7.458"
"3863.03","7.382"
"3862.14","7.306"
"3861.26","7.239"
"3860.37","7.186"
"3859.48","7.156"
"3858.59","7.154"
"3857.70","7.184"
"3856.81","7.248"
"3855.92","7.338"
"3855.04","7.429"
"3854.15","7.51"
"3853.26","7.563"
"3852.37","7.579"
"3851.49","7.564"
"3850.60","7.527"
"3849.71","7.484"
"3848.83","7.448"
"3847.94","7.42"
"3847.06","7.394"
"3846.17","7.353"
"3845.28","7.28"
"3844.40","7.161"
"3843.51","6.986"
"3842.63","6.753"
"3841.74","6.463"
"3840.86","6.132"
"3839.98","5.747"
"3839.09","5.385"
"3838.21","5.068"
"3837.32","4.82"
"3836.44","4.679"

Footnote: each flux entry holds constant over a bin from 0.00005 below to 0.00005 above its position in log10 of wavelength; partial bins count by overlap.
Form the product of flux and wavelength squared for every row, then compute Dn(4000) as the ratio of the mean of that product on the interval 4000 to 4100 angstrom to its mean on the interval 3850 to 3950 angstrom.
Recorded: 1.14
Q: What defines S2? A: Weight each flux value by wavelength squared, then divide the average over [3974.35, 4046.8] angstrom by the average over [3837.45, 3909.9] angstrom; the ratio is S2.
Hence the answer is 1.15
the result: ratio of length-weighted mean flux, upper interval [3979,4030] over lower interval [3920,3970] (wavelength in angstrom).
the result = 1.14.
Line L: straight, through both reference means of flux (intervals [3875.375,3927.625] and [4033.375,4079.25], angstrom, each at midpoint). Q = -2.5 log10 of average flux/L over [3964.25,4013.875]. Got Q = 0.067 mag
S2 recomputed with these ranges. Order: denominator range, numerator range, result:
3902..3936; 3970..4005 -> 1.05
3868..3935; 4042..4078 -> 1.17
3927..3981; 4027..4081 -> 1.23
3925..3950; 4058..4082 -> 1.20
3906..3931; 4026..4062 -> 1.08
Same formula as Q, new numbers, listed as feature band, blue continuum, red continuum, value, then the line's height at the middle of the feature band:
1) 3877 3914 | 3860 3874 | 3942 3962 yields 0.107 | 7.38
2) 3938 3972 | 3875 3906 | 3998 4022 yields 0.071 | 6.97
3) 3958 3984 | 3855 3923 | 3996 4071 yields 0.215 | 7.22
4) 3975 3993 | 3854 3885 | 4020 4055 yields 0.012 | 7.35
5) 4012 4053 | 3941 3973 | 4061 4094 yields -0.071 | 6.95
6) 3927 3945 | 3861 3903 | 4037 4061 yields 0.147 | 6.98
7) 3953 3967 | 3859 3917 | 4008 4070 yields 0.088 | 7.15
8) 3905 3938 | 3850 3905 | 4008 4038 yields 0.042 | 7.05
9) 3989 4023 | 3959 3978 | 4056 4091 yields -0.214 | 6.11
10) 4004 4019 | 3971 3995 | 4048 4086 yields -0.035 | 7.08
